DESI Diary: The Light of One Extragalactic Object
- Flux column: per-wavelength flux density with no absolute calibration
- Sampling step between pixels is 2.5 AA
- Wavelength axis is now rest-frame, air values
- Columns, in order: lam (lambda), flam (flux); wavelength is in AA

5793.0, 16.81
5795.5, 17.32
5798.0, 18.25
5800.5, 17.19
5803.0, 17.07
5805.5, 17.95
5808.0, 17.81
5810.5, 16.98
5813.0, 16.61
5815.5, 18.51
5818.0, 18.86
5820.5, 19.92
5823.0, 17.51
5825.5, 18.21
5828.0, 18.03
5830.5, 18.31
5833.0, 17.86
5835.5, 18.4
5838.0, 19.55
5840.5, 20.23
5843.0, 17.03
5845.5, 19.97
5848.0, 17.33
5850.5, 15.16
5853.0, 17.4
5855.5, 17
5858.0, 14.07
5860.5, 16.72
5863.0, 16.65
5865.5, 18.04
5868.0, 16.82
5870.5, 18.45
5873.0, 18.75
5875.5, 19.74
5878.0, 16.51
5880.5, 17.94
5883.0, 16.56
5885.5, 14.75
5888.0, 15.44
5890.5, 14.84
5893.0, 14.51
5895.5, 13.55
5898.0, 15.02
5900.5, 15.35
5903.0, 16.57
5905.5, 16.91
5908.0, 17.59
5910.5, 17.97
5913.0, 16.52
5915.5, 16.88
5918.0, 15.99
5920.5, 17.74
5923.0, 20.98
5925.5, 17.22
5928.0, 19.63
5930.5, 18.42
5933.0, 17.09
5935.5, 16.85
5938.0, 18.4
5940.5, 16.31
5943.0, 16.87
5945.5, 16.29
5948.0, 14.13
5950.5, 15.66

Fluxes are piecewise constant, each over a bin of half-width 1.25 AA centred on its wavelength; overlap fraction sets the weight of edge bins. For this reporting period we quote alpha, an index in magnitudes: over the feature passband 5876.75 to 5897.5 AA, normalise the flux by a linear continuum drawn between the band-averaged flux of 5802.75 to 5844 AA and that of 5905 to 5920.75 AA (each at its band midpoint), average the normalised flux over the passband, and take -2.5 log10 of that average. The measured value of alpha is 0.13 mag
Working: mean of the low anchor 18.2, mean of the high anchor 17.1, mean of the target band 15.5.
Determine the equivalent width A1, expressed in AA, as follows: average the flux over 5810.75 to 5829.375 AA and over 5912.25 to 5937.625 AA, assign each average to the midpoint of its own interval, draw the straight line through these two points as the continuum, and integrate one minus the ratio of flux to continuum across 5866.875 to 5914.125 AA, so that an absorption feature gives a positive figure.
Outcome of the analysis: 3.68 AA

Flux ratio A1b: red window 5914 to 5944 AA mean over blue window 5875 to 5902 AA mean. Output 1.12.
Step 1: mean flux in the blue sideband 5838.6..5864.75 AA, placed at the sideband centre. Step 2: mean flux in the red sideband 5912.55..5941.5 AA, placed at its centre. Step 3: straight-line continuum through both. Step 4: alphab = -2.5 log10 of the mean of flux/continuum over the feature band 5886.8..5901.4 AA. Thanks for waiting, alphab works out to 0.18 mag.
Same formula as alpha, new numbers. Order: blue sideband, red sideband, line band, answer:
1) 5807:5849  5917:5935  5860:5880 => 0.029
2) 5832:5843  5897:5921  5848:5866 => 0.112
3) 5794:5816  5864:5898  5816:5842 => -0.090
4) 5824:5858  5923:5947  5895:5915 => 0.088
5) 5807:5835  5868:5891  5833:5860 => 0.002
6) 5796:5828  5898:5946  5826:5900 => 0.036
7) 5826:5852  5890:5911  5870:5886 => -0.060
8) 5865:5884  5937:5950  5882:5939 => 0.019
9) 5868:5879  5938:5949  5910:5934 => -0.064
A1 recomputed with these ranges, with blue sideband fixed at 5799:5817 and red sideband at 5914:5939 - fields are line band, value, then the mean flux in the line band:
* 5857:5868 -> 0.7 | 16.5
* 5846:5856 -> 0.4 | 16.9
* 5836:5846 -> -0.8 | 19.1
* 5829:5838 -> -0.4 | 18.4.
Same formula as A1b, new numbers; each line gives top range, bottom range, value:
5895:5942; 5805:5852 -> 0.95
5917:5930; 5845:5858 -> 1.09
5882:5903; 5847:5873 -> 0.89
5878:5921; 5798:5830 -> 0.90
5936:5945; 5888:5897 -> 1.18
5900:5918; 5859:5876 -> 0.95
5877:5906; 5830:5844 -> 0.84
